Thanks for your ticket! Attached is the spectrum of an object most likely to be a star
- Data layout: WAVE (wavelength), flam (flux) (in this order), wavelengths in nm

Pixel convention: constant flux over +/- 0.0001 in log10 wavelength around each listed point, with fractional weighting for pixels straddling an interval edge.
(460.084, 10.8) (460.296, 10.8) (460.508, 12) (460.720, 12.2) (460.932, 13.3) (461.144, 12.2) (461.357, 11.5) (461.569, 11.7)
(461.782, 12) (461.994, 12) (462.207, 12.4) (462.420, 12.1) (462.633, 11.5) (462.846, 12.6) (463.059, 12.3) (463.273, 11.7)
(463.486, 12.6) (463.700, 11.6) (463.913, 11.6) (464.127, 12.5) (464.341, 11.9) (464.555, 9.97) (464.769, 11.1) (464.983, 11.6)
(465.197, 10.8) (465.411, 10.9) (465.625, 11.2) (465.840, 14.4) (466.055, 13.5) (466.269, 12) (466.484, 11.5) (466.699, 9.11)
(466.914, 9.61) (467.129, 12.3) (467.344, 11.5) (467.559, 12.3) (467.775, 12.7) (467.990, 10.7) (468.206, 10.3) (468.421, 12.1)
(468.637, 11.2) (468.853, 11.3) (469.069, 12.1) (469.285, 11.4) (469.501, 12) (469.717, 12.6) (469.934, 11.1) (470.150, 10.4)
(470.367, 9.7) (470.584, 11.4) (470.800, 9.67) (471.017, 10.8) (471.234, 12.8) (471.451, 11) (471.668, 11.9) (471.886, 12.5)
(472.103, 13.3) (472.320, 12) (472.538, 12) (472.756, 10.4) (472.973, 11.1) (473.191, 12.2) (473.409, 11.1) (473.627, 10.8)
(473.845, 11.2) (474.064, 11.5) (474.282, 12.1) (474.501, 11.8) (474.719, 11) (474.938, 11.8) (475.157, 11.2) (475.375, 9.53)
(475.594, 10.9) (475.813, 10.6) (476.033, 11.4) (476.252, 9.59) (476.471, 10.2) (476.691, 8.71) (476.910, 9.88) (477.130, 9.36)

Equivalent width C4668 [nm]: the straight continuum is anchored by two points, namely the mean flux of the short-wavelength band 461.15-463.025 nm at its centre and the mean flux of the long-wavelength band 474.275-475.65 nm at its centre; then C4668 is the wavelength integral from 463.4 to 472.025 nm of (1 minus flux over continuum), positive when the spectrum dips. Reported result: 0.09 nm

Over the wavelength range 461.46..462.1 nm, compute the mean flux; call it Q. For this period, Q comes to 11.9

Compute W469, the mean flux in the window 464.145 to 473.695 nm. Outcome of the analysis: 11.5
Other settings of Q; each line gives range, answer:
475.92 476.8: 9.97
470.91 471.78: 11.6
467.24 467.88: 12.2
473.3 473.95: 11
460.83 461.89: 12.1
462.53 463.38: 12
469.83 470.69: 10.6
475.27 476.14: 10.6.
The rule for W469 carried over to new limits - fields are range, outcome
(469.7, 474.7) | 11.4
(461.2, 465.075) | 11.8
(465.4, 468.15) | 11.7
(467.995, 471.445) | 11.2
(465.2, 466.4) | 12.2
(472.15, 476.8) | 11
